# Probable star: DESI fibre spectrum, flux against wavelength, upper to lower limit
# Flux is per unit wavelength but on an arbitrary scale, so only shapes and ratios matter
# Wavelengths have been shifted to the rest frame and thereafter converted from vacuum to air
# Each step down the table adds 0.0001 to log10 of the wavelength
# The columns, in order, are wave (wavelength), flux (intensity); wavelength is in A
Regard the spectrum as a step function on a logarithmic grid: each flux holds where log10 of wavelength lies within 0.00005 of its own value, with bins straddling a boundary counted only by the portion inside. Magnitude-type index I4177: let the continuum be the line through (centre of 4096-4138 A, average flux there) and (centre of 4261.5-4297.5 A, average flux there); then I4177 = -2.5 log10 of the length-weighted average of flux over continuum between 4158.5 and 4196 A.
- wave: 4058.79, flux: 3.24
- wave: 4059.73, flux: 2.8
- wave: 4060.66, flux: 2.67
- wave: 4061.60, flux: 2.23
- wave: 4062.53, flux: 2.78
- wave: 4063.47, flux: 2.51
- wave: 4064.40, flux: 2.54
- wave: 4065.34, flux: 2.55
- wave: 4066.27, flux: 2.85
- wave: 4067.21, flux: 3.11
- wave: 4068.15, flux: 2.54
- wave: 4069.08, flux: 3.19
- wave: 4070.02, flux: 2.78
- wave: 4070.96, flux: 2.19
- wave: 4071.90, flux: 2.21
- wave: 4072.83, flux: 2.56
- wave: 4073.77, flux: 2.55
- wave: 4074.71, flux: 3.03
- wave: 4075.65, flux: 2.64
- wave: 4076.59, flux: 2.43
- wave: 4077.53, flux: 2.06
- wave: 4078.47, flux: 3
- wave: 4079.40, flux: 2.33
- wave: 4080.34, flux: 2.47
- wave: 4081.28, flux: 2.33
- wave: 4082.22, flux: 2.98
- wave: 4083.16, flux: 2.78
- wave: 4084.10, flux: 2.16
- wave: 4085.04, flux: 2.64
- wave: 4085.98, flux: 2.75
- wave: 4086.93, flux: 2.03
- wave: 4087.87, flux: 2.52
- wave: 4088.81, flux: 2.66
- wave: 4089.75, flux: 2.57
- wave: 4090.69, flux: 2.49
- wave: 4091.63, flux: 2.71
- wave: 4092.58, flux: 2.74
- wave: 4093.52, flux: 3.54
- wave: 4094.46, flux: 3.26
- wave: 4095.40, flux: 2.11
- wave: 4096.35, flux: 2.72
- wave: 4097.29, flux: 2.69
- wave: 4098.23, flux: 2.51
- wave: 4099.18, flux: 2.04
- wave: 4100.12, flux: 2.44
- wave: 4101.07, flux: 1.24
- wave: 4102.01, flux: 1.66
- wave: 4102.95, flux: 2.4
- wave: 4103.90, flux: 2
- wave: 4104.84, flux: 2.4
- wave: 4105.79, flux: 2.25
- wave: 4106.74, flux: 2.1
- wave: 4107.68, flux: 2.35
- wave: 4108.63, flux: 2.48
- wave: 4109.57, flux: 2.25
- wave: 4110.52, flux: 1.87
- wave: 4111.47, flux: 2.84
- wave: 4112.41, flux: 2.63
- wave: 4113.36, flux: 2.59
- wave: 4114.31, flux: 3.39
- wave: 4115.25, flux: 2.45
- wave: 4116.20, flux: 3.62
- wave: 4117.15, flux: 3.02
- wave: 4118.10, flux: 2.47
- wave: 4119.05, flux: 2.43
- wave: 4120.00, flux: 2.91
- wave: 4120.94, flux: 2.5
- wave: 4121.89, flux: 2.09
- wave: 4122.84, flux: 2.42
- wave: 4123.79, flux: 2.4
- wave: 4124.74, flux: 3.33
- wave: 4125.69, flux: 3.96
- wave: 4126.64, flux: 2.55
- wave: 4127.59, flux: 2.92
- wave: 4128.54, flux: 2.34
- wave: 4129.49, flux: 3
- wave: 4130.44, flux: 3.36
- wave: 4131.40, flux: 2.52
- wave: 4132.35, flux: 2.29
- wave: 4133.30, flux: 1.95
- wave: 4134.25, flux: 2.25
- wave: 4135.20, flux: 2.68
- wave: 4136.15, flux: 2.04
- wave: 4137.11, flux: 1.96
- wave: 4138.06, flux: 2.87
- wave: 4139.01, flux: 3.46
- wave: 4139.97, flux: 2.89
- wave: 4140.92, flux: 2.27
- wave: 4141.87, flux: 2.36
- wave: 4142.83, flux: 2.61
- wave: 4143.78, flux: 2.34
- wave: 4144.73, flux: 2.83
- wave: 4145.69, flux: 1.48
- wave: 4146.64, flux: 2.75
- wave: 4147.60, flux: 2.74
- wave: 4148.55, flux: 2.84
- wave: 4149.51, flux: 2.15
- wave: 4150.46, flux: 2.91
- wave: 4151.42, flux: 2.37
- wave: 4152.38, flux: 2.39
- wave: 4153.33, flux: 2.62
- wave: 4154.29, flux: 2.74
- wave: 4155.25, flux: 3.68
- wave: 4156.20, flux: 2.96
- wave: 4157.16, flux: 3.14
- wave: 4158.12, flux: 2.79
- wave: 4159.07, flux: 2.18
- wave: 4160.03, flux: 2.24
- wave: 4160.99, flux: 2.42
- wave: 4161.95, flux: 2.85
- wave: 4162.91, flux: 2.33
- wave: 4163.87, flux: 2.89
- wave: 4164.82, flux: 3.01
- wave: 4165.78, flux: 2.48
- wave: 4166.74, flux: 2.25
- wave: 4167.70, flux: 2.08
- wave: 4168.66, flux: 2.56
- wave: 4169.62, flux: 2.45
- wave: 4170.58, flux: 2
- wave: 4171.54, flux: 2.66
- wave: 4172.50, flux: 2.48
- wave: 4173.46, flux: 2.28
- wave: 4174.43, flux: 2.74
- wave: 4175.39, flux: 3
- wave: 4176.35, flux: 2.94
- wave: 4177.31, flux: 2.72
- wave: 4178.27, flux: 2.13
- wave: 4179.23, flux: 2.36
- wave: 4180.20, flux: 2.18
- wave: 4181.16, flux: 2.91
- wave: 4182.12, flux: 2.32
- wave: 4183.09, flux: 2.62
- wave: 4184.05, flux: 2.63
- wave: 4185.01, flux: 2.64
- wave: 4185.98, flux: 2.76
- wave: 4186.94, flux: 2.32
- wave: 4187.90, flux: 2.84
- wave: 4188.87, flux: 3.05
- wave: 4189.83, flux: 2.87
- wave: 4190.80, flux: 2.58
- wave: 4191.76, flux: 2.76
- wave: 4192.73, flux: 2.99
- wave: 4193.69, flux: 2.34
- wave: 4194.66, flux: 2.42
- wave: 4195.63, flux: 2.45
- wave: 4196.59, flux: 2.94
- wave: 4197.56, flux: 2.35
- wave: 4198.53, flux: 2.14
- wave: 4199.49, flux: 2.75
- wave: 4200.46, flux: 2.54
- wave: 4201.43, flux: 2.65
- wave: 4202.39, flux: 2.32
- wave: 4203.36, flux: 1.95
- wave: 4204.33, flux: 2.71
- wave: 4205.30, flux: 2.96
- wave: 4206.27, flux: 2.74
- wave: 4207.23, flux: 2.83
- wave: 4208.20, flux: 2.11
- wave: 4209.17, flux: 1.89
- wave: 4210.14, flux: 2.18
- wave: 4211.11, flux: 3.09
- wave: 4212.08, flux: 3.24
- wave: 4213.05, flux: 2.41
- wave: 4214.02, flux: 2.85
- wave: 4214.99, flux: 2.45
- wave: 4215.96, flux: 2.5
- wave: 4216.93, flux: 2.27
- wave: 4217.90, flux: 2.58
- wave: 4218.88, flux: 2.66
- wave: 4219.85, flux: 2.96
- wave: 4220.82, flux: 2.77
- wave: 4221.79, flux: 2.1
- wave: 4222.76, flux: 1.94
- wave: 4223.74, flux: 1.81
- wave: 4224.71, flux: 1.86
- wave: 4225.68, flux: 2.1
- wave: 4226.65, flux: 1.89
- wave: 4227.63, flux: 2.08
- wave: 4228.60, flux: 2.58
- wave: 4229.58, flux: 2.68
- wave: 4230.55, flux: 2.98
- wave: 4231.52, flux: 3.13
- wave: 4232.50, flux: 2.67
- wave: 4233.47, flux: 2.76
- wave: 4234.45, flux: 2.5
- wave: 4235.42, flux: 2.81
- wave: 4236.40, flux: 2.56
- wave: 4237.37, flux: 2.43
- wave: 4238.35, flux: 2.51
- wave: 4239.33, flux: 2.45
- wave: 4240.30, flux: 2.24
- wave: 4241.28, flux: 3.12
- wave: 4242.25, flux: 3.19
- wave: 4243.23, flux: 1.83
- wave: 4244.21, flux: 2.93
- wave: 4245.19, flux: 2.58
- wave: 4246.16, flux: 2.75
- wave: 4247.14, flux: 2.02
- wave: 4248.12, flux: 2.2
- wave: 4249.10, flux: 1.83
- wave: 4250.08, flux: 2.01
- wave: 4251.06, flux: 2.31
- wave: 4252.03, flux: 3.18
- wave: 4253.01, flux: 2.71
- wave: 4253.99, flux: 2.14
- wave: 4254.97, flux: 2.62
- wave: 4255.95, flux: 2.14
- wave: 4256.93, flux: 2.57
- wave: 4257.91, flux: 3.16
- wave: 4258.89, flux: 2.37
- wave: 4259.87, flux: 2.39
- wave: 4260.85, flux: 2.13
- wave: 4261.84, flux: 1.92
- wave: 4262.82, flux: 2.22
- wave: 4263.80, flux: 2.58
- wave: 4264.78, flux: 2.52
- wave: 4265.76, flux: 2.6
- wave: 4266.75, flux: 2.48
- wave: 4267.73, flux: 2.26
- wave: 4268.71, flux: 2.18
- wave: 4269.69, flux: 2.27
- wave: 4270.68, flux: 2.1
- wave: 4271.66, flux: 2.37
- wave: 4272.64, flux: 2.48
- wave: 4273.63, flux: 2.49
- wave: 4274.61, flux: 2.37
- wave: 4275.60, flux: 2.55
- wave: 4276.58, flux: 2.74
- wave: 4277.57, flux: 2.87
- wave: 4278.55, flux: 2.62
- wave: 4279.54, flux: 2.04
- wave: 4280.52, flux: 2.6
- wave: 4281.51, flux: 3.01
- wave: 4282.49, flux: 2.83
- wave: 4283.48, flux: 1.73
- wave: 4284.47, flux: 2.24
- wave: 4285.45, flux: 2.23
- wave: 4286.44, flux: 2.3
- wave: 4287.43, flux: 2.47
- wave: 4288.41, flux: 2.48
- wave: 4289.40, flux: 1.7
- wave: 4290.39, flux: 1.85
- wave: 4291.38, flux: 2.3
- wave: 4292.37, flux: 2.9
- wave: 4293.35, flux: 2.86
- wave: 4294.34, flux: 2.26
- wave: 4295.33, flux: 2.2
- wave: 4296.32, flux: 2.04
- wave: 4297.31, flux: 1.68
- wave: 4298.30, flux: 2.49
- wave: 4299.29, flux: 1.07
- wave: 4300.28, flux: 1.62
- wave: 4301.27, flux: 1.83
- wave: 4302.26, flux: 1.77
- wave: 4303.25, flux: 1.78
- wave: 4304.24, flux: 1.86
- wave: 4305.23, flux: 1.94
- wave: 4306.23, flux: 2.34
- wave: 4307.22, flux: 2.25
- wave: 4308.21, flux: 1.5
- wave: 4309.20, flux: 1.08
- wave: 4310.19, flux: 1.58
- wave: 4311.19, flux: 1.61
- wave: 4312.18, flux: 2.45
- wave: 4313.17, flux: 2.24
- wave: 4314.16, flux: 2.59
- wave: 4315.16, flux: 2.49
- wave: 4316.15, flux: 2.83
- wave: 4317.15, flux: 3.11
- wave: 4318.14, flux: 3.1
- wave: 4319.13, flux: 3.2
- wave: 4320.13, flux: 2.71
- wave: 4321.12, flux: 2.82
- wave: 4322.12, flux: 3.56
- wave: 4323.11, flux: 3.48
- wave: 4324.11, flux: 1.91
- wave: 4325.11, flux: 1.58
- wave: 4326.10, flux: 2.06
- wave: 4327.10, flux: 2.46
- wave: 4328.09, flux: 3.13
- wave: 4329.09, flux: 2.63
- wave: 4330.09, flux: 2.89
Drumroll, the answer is -0.04 mag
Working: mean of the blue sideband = 2.51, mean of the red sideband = 2.37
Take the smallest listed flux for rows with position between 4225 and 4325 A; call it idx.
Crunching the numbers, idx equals 1.07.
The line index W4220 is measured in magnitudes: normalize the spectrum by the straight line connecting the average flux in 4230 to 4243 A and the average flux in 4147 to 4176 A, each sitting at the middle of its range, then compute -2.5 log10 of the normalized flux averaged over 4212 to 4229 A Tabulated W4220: 0.13 mag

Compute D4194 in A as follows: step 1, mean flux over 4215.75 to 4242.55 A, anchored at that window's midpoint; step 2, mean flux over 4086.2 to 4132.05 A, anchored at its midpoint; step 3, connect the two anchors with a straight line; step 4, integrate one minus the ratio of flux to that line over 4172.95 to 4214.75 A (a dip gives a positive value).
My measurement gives -1.1 A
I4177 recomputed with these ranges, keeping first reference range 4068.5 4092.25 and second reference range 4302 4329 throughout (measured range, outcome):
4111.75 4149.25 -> -0.06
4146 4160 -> -0.08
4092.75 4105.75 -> 0.07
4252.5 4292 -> 0.00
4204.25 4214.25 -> -0.08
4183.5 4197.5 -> -0.09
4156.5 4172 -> -0.02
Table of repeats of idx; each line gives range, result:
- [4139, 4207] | 1.48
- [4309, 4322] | 1.08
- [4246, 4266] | 1.83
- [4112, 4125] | 2.09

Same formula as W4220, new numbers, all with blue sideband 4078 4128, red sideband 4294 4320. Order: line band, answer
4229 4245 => -0.18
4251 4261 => -0.14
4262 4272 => -0.07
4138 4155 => -0.05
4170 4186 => -0.06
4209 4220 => -0.12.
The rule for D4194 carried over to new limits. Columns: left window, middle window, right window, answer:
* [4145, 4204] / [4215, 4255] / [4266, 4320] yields -0.8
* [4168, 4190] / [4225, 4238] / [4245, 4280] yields -0.4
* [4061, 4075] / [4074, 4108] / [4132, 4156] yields 1.8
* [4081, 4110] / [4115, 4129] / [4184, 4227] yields -1.7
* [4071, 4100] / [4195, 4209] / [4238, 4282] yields -0.1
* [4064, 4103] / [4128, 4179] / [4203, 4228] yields -1.8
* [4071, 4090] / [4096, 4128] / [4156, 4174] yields 0.0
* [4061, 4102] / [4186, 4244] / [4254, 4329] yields -3.0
